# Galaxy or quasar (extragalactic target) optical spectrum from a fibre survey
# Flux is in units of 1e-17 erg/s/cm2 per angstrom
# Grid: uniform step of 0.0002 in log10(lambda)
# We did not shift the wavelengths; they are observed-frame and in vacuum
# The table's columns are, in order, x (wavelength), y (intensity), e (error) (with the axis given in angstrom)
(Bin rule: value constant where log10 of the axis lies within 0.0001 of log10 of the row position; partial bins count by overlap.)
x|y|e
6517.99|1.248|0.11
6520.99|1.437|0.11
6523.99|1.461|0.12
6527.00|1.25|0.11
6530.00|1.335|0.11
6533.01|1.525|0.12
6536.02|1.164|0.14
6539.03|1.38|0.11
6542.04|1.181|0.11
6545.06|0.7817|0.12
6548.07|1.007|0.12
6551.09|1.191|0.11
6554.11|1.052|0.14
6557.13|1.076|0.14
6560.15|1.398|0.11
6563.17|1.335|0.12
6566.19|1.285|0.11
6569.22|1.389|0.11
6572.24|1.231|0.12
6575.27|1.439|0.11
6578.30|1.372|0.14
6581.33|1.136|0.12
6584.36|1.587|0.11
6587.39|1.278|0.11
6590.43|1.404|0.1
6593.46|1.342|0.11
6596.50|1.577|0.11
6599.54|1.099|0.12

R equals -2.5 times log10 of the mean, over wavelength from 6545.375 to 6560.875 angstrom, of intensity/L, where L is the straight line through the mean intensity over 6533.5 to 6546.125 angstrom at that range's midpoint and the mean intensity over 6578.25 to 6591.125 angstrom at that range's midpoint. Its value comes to 0.11 mag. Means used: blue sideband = 1.17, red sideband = 1.35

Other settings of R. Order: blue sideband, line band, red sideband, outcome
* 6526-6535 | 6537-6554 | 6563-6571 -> 0.220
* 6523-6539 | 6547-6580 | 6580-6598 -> 0.096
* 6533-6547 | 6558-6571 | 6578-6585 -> -0.058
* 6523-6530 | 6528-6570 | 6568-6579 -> 0.111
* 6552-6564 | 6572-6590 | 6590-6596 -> -0.013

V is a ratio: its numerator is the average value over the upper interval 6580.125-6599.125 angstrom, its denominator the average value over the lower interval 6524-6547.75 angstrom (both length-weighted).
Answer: 1.1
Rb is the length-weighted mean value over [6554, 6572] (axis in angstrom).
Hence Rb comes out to 1.27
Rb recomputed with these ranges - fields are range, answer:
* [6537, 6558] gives 1.1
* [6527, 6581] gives 1.24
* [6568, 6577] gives 1.35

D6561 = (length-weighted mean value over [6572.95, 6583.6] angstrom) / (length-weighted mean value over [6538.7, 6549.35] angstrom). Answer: 1.26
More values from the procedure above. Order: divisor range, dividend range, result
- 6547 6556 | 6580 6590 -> 1.24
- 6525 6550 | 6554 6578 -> 1.07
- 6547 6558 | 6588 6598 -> 1.32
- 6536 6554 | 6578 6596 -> 1.23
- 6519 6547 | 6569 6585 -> 1.05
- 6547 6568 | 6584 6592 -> 1.17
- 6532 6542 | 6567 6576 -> 1.01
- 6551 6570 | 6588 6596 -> 1.11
